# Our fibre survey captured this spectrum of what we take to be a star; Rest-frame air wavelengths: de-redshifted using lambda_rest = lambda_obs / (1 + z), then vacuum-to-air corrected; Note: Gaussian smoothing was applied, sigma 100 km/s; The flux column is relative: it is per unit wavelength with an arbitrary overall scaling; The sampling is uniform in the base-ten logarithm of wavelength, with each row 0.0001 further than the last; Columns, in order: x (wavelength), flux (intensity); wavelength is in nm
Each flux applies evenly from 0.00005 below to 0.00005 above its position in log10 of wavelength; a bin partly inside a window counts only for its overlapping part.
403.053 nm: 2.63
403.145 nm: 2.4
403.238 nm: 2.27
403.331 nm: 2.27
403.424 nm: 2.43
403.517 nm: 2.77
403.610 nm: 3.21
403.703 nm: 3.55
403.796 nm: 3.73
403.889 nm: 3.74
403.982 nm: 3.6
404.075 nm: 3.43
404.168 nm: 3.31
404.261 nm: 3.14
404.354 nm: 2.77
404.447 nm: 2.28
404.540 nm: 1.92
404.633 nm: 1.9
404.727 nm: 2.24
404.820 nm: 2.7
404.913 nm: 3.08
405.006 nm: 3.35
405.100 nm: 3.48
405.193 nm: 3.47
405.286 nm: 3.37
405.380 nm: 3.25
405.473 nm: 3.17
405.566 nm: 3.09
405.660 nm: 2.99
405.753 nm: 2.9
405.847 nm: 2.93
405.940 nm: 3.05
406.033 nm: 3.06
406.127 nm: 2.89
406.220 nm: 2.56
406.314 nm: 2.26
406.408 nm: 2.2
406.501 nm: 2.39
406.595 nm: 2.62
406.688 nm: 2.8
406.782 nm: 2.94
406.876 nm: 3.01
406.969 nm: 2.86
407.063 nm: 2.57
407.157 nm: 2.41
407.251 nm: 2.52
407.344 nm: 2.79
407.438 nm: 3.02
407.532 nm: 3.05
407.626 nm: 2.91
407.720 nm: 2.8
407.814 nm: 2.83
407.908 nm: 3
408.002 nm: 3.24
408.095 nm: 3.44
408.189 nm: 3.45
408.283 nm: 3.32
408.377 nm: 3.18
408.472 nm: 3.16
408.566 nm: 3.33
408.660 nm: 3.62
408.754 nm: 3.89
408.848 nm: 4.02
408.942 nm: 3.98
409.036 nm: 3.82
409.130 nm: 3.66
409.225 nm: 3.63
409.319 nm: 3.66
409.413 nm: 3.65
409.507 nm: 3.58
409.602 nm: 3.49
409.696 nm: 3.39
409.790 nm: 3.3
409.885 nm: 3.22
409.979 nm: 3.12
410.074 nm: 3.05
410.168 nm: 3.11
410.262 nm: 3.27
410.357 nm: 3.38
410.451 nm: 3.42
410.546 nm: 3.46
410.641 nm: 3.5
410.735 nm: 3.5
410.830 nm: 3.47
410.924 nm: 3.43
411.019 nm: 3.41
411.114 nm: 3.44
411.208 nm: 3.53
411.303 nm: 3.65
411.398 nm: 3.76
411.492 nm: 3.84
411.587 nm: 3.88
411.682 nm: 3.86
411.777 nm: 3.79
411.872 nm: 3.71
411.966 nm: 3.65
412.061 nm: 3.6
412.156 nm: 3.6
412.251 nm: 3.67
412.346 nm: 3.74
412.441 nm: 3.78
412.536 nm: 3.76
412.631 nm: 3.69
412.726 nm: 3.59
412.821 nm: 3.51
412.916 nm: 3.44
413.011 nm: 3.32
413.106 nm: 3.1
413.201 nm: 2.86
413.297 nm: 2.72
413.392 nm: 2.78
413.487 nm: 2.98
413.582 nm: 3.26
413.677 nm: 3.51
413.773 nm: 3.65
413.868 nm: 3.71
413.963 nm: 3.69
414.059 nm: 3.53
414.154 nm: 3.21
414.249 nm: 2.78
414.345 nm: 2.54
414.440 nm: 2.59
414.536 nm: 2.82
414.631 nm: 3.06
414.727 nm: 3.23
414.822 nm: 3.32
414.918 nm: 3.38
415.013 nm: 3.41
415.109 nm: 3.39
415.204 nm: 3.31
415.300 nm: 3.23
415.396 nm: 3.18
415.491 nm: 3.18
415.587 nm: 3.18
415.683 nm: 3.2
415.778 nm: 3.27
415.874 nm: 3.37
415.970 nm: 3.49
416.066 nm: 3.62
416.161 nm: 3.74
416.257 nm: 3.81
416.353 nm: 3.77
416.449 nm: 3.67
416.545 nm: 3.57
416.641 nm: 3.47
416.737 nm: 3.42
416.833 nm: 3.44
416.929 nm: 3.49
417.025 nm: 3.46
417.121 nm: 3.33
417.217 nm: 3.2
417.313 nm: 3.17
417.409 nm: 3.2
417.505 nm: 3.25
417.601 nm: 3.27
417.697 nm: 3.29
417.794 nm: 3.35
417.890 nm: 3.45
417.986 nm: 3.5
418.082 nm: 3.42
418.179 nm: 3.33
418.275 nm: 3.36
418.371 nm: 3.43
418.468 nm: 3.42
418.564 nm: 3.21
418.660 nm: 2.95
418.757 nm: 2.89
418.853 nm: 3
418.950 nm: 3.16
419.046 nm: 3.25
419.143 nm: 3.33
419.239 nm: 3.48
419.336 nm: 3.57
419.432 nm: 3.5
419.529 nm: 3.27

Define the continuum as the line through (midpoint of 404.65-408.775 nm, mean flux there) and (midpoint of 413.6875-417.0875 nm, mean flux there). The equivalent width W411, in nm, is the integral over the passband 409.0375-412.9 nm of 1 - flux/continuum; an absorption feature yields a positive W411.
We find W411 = -0.48 nm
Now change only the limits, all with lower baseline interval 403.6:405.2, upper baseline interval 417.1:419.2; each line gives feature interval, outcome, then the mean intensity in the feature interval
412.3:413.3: -0.08 nm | 3.44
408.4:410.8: -0.28 nm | 3.48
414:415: 0.04 nm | 3.07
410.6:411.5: -0.11 nm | 3.54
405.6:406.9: 0.13 nm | 2.75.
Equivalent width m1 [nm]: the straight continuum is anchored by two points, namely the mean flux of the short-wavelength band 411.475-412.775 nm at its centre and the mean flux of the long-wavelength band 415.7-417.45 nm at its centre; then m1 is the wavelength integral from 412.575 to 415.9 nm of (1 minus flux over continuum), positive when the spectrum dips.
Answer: 0.344 nm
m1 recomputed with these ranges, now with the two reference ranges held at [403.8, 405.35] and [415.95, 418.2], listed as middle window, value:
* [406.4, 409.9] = -0.06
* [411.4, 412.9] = -0.20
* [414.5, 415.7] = 0.05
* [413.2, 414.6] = 0.09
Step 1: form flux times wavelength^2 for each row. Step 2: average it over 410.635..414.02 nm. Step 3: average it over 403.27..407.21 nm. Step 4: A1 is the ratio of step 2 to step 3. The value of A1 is 1.3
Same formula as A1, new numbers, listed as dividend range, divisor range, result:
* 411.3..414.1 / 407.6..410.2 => 1.06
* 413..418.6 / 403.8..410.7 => 1.11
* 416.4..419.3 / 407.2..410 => 1.04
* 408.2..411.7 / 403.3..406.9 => 1.23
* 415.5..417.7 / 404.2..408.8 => 1.23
